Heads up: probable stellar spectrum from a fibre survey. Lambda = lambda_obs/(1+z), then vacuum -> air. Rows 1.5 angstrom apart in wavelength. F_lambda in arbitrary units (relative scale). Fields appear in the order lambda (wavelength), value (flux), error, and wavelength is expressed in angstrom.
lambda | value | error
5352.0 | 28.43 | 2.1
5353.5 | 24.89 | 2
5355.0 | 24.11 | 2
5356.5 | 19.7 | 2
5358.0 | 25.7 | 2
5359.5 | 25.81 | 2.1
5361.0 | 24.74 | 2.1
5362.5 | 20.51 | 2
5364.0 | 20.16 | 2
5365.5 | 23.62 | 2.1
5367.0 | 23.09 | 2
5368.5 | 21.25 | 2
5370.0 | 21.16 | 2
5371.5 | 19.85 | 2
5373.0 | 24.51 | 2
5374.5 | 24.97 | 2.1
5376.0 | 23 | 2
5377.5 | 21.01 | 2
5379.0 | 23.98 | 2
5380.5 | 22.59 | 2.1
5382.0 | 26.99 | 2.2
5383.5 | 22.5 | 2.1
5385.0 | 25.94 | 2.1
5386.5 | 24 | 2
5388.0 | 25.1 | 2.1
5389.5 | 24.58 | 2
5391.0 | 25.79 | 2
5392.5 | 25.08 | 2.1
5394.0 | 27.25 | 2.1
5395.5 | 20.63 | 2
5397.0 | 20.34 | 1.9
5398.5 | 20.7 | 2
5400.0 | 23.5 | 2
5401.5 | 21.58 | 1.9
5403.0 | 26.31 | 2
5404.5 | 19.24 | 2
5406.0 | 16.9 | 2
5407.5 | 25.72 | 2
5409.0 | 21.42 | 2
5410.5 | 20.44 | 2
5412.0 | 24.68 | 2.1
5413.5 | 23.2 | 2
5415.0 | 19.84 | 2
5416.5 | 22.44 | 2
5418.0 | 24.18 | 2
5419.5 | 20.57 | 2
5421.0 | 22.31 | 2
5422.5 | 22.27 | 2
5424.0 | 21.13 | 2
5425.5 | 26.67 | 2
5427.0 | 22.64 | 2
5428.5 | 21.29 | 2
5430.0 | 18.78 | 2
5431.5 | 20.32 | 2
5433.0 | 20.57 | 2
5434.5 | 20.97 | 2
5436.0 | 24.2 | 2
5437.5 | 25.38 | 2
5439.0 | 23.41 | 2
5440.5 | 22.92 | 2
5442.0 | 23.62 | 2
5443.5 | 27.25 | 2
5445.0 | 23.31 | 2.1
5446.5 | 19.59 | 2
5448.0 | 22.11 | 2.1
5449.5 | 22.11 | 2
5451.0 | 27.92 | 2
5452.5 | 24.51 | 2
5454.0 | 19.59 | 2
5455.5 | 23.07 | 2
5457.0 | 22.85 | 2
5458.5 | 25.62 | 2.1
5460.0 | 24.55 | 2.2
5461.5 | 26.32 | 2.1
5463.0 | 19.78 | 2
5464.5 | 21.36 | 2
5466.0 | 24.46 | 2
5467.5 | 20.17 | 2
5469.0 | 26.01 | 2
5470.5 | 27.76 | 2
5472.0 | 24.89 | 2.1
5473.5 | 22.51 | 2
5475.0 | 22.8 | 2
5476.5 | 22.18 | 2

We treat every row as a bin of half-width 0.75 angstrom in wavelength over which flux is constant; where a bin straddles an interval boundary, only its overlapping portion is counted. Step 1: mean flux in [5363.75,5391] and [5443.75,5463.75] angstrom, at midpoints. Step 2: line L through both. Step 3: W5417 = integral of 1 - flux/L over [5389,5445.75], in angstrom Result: 1.6 angstrom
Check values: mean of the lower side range 23.4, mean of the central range 22.7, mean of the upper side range 23.3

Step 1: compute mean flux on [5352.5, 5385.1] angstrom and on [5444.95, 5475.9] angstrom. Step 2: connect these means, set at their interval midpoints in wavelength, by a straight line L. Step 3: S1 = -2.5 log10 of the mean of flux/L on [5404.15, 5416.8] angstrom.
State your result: 0.08 mag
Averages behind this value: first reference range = 23.2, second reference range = 23.4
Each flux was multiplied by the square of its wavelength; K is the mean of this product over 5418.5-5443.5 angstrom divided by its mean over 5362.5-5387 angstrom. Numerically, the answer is 1.00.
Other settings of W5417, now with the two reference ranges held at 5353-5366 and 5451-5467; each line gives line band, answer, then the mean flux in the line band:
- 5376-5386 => -0.23 angstrom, 23.8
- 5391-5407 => 0.62 angstrom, 22.4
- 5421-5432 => 0.66 angstrom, 21.9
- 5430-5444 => 0.28 angstrom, 22.9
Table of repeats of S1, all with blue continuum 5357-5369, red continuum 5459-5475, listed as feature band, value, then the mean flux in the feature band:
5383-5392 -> -0.07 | 24.7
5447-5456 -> 0.03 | 23.1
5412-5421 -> 0.05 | 22.3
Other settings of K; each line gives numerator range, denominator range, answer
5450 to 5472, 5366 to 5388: 1.06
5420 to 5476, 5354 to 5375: 1.04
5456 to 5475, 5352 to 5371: 1.07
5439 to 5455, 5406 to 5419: 1.06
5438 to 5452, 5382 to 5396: 0.98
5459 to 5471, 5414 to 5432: 1.10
